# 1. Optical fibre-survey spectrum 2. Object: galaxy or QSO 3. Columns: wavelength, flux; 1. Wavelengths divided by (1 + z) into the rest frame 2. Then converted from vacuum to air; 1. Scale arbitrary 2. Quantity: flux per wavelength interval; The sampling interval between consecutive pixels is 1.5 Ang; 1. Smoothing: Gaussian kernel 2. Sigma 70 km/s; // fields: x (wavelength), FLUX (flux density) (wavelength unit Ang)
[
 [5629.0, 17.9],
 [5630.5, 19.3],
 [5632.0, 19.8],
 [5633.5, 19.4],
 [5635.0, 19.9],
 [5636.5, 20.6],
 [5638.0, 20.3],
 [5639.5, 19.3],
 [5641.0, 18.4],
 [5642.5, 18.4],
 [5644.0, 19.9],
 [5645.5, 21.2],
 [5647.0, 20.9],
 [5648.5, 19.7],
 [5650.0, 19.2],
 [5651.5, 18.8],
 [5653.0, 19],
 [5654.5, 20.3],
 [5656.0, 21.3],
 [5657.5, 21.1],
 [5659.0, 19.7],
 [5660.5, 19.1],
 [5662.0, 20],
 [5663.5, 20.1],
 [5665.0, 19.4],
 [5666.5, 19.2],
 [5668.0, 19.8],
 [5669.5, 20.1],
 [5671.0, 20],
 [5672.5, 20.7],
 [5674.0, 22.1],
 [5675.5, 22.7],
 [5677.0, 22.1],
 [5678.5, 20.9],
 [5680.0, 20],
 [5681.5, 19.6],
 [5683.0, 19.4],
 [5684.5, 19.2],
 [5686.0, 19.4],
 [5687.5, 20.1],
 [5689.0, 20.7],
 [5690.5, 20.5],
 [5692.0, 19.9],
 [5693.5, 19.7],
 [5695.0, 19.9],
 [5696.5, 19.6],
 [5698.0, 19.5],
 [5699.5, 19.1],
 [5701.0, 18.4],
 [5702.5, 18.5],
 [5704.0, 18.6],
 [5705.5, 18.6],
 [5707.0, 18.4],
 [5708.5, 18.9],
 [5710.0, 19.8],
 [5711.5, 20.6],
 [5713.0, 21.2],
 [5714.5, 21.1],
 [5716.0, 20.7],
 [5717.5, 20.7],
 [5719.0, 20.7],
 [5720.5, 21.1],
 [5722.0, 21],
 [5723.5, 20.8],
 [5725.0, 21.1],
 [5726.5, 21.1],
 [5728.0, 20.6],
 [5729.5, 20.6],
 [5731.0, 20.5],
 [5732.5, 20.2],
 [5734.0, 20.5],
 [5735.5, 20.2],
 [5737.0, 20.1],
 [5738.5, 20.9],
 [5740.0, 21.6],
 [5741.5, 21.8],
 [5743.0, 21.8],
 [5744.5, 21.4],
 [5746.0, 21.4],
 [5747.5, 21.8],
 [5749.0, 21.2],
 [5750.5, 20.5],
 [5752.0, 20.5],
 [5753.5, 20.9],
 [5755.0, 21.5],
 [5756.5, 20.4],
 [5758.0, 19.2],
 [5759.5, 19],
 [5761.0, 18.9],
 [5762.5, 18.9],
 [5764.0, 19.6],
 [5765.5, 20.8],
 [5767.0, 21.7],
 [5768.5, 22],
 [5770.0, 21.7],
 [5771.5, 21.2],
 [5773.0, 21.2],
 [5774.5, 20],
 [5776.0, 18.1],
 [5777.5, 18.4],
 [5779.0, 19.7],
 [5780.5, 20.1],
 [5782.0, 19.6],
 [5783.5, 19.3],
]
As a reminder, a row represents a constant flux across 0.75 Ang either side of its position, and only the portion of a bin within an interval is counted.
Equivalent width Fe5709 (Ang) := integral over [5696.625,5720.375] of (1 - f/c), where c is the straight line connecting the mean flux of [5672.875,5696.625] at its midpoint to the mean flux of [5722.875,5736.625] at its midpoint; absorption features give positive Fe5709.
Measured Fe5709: 0.9 Ang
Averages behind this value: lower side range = 20.4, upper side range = 20.6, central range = 19.7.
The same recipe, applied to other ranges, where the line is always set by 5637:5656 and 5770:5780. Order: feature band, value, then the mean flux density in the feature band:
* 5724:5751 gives -1.5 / 21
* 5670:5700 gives -0.8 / 20.3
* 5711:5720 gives -0.5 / 20.8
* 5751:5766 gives -0.1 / 20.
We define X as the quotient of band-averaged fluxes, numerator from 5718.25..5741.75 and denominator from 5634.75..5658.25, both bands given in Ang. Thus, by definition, 1.0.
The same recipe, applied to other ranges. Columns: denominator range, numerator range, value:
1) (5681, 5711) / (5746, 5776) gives 1.06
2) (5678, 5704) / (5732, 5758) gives 1.07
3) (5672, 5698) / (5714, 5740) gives 1.02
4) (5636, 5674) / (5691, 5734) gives 1.01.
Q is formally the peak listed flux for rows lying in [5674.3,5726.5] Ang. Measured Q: 22.7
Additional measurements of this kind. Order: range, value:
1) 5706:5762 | 21.8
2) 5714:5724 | 21.1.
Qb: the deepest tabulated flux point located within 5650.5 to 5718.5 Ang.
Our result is 18.4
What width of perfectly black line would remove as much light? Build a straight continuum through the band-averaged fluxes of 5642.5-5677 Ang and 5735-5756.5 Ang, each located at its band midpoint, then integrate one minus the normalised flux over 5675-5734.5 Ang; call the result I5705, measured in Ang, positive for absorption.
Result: 1.5 Ang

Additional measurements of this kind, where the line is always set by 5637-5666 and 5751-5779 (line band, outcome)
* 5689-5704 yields 0.4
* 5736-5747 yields -0.6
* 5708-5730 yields -0.7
